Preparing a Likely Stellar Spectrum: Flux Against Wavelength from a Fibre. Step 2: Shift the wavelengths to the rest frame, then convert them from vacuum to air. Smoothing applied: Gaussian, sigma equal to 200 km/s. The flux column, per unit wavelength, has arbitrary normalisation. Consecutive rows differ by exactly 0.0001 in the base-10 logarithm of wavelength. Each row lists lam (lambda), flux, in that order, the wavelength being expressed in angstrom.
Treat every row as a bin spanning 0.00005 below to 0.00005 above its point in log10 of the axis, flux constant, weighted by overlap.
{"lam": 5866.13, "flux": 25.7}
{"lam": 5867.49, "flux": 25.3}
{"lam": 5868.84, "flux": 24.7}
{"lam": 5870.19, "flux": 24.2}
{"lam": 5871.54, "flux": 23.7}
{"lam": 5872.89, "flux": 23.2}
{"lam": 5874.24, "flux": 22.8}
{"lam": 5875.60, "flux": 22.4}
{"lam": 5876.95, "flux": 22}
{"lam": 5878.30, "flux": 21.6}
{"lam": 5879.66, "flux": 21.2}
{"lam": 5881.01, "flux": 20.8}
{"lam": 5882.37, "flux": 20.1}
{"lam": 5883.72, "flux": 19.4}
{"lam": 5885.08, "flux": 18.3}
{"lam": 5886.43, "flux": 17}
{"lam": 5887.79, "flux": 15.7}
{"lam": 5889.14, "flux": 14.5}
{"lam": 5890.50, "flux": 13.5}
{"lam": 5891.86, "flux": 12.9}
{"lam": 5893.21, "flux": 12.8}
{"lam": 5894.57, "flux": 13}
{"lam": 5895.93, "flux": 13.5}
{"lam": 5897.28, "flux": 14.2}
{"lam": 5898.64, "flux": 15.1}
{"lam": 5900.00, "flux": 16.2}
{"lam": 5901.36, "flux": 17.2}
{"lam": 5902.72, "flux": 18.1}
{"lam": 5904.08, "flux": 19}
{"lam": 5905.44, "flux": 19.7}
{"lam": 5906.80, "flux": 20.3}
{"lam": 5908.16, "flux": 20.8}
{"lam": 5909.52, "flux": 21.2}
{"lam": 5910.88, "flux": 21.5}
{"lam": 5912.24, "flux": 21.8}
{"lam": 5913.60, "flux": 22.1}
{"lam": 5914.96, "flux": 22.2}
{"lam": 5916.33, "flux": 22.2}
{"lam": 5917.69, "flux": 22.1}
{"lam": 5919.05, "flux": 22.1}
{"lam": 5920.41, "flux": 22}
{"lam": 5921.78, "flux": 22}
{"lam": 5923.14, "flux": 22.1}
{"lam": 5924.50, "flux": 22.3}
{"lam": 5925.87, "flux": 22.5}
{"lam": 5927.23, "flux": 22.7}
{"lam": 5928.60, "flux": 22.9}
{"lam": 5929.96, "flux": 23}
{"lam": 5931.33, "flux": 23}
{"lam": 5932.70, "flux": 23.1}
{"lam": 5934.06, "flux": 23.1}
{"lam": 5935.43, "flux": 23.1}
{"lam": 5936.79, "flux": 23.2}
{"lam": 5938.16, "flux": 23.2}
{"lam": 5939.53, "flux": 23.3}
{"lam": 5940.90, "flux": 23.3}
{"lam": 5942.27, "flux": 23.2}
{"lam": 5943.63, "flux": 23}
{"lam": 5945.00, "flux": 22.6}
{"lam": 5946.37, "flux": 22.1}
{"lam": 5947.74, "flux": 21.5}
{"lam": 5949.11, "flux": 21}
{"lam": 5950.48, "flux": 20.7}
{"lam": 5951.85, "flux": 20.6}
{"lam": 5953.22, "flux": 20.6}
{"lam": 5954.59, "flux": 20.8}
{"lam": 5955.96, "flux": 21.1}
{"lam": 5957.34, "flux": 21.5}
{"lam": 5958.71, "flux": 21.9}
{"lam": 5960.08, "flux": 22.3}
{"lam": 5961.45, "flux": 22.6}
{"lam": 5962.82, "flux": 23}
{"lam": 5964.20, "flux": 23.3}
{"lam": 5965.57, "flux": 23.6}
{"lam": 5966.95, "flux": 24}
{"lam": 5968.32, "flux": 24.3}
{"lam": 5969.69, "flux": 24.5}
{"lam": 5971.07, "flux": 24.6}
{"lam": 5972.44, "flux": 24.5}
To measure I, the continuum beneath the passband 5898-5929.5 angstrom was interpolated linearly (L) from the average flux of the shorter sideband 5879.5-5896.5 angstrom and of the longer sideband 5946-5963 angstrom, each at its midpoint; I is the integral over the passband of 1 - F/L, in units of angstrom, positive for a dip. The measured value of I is -4.3 angstrom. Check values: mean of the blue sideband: 16.2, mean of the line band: 20.8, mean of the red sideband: 21.5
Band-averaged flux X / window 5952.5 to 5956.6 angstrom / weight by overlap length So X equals 20.8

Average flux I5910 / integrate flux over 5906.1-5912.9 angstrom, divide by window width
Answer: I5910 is 21.1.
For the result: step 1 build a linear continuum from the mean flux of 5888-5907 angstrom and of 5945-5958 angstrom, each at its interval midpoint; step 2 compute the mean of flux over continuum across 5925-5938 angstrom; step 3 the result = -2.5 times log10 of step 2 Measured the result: -0.199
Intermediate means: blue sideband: 15.6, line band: 23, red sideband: 21.2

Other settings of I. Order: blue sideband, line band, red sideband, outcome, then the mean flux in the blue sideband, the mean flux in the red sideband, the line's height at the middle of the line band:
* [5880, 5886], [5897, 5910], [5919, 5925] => 1.7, 19.6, 22.1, 20.9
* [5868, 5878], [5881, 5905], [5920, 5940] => 7.3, 23.3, 22.8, 23.1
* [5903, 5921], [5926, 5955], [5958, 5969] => -0.2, 21.2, 23.1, 22.3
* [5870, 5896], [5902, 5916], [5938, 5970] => -0.5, 18.6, 22.4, 20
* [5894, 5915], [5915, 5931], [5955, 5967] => -2.1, 18.4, 22.5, 19.7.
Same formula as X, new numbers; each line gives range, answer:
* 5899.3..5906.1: 18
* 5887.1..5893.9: 13.9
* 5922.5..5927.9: 22.4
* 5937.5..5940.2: 23.2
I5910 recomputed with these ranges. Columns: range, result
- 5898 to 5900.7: 15.7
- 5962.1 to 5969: 23.6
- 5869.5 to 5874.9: 23.5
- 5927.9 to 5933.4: 23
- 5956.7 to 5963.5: 22.3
